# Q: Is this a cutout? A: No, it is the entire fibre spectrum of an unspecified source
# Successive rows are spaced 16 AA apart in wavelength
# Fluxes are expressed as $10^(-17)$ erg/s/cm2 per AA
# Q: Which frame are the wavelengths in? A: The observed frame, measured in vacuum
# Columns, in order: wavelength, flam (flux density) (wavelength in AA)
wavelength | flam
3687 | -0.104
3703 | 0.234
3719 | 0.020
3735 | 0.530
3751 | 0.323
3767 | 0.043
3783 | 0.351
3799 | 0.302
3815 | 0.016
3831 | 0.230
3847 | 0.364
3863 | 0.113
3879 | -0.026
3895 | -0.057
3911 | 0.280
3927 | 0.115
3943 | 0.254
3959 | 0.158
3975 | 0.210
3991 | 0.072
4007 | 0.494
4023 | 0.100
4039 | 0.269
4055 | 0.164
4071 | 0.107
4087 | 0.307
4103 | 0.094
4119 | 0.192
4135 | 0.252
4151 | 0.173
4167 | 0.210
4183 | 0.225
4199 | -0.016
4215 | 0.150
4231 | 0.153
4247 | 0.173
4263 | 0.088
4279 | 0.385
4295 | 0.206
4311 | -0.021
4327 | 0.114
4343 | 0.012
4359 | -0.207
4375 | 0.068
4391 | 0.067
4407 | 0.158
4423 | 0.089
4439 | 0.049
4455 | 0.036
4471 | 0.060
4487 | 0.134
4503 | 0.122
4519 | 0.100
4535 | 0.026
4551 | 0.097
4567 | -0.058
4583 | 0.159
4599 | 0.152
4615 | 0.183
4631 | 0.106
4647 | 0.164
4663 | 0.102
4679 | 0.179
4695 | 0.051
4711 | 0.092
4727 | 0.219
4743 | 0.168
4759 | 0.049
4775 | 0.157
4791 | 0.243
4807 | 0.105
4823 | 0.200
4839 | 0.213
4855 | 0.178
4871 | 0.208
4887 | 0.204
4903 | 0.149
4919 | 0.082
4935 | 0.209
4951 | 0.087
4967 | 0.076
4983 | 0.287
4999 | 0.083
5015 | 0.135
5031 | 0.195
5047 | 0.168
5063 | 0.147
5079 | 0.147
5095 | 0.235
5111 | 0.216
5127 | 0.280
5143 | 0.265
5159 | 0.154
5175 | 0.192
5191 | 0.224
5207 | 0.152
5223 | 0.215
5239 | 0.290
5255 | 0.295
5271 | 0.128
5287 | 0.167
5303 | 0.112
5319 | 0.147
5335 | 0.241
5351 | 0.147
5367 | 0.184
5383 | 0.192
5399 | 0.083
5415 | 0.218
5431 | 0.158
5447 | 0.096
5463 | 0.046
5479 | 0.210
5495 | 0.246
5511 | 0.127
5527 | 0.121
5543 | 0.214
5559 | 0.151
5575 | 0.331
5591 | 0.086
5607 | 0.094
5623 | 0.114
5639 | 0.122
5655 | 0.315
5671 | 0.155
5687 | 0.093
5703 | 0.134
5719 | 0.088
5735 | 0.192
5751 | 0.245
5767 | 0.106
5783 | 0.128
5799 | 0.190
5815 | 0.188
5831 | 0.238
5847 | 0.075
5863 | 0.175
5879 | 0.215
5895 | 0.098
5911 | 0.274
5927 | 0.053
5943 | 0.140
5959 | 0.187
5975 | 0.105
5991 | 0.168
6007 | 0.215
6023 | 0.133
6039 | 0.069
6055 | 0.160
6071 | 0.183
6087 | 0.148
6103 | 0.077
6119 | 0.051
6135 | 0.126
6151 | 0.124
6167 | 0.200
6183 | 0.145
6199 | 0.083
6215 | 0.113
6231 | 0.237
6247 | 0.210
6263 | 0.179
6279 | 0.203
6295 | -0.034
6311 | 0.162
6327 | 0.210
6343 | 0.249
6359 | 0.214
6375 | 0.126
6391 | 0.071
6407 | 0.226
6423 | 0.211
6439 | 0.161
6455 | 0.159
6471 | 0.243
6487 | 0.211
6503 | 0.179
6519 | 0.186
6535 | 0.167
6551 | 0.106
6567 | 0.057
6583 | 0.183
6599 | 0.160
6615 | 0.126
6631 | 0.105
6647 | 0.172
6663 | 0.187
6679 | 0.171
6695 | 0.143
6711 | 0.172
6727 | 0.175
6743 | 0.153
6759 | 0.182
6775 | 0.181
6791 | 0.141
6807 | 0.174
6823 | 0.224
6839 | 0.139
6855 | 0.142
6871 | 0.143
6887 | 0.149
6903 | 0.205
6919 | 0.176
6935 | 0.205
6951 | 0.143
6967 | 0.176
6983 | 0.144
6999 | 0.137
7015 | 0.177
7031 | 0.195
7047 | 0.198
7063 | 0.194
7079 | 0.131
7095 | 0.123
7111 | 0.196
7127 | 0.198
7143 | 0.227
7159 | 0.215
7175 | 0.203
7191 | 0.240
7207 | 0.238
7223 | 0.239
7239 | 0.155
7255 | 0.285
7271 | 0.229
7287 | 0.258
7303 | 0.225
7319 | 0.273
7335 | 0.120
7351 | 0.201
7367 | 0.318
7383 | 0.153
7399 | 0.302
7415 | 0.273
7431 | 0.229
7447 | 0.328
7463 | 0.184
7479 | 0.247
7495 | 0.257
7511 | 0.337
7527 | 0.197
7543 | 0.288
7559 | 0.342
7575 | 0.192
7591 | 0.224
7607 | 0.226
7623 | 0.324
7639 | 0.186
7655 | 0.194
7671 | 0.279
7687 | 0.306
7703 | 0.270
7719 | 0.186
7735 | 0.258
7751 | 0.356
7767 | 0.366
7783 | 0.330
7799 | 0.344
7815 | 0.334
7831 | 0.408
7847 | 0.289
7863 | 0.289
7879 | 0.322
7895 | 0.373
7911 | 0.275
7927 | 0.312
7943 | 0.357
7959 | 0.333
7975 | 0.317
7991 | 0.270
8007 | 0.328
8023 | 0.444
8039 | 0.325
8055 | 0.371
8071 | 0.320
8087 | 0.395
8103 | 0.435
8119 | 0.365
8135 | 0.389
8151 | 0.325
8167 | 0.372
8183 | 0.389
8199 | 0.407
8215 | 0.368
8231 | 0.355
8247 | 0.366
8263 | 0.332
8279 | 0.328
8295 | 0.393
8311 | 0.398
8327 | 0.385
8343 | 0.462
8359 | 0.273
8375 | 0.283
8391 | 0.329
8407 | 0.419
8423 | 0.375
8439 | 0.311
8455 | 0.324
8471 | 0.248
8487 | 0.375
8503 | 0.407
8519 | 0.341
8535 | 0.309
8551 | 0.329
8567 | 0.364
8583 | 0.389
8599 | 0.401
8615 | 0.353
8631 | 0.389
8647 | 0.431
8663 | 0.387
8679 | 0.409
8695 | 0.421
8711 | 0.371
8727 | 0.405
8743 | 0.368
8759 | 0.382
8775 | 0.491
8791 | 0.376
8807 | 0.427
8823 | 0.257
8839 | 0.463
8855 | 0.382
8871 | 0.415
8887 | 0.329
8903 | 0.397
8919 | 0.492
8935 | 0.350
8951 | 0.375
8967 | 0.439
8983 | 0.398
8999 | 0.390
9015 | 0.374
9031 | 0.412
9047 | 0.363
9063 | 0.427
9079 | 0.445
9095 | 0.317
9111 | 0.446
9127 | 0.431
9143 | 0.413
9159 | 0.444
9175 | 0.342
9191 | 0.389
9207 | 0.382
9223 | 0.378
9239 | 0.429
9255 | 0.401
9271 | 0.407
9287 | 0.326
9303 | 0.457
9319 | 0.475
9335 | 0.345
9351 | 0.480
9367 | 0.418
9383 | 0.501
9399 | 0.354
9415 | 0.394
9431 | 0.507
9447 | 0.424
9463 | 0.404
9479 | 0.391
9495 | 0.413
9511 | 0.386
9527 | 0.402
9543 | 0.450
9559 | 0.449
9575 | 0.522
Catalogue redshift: 0.946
